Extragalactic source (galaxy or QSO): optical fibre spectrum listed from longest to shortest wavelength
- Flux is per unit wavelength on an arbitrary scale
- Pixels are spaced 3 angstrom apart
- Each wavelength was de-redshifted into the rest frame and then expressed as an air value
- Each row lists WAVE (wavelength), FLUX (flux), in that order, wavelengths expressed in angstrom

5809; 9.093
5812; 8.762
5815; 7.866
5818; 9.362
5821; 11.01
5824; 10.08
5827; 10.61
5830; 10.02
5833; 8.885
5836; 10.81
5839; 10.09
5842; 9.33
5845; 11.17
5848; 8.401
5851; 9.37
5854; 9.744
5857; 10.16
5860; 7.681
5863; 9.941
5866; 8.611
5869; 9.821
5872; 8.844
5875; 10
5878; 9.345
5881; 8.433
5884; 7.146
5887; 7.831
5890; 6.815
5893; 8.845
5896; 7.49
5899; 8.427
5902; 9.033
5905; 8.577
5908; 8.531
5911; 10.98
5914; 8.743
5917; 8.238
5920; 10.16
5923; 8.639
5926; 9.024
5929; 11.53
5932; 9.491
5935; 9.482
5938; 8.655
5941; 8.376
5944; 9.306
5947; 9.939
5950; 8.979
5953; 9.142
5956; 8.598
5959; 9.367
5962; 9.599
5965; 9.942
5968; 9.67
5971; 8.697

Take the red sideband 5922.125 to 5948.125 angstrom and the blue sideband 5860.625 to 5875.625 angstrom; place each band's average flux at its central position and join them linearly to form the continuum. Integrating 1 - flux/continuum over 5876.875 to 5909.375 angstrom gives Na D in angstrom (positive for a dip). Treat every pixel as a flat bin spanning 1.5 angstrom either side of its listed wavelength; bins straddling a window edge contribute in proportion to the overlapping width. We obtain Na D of 3.93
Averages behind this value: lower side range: 9.31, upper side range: 9.39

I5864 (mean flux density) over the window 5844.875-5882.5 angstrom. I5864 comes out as 9.28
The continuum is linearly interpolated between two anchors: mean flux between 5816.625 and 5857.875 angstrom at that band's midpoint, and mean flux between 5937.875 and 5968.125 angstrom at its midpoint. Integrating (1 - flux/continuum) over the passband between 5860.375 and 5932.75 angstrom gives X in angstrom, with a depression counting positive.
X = 5.0 angstrom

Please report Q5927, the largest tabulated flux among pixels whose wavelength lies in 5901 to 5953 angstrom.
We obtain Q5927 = 11.53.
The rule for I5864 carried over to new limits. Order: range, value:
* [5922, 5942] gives 9.35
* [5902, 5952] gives 9.28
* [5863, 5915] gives 8.71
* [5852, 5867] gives 9.25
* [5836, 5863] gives 9.59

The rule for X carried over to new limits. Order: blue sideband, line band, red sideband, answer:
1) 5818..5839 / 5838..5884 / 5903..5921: 2.19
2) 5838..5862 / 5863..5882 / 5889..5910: -0.61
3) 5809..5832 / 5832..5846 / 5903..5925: -0.80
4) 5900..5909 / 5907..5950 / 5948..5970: -1.83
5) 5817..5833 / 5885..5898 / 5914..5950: 2.52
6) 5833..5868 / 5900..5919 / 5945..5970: 0.86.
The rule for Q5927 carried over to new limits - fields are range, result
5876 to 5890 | 9.345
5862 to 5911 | 10.98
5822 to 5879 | 11.17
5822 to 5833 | 10.61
